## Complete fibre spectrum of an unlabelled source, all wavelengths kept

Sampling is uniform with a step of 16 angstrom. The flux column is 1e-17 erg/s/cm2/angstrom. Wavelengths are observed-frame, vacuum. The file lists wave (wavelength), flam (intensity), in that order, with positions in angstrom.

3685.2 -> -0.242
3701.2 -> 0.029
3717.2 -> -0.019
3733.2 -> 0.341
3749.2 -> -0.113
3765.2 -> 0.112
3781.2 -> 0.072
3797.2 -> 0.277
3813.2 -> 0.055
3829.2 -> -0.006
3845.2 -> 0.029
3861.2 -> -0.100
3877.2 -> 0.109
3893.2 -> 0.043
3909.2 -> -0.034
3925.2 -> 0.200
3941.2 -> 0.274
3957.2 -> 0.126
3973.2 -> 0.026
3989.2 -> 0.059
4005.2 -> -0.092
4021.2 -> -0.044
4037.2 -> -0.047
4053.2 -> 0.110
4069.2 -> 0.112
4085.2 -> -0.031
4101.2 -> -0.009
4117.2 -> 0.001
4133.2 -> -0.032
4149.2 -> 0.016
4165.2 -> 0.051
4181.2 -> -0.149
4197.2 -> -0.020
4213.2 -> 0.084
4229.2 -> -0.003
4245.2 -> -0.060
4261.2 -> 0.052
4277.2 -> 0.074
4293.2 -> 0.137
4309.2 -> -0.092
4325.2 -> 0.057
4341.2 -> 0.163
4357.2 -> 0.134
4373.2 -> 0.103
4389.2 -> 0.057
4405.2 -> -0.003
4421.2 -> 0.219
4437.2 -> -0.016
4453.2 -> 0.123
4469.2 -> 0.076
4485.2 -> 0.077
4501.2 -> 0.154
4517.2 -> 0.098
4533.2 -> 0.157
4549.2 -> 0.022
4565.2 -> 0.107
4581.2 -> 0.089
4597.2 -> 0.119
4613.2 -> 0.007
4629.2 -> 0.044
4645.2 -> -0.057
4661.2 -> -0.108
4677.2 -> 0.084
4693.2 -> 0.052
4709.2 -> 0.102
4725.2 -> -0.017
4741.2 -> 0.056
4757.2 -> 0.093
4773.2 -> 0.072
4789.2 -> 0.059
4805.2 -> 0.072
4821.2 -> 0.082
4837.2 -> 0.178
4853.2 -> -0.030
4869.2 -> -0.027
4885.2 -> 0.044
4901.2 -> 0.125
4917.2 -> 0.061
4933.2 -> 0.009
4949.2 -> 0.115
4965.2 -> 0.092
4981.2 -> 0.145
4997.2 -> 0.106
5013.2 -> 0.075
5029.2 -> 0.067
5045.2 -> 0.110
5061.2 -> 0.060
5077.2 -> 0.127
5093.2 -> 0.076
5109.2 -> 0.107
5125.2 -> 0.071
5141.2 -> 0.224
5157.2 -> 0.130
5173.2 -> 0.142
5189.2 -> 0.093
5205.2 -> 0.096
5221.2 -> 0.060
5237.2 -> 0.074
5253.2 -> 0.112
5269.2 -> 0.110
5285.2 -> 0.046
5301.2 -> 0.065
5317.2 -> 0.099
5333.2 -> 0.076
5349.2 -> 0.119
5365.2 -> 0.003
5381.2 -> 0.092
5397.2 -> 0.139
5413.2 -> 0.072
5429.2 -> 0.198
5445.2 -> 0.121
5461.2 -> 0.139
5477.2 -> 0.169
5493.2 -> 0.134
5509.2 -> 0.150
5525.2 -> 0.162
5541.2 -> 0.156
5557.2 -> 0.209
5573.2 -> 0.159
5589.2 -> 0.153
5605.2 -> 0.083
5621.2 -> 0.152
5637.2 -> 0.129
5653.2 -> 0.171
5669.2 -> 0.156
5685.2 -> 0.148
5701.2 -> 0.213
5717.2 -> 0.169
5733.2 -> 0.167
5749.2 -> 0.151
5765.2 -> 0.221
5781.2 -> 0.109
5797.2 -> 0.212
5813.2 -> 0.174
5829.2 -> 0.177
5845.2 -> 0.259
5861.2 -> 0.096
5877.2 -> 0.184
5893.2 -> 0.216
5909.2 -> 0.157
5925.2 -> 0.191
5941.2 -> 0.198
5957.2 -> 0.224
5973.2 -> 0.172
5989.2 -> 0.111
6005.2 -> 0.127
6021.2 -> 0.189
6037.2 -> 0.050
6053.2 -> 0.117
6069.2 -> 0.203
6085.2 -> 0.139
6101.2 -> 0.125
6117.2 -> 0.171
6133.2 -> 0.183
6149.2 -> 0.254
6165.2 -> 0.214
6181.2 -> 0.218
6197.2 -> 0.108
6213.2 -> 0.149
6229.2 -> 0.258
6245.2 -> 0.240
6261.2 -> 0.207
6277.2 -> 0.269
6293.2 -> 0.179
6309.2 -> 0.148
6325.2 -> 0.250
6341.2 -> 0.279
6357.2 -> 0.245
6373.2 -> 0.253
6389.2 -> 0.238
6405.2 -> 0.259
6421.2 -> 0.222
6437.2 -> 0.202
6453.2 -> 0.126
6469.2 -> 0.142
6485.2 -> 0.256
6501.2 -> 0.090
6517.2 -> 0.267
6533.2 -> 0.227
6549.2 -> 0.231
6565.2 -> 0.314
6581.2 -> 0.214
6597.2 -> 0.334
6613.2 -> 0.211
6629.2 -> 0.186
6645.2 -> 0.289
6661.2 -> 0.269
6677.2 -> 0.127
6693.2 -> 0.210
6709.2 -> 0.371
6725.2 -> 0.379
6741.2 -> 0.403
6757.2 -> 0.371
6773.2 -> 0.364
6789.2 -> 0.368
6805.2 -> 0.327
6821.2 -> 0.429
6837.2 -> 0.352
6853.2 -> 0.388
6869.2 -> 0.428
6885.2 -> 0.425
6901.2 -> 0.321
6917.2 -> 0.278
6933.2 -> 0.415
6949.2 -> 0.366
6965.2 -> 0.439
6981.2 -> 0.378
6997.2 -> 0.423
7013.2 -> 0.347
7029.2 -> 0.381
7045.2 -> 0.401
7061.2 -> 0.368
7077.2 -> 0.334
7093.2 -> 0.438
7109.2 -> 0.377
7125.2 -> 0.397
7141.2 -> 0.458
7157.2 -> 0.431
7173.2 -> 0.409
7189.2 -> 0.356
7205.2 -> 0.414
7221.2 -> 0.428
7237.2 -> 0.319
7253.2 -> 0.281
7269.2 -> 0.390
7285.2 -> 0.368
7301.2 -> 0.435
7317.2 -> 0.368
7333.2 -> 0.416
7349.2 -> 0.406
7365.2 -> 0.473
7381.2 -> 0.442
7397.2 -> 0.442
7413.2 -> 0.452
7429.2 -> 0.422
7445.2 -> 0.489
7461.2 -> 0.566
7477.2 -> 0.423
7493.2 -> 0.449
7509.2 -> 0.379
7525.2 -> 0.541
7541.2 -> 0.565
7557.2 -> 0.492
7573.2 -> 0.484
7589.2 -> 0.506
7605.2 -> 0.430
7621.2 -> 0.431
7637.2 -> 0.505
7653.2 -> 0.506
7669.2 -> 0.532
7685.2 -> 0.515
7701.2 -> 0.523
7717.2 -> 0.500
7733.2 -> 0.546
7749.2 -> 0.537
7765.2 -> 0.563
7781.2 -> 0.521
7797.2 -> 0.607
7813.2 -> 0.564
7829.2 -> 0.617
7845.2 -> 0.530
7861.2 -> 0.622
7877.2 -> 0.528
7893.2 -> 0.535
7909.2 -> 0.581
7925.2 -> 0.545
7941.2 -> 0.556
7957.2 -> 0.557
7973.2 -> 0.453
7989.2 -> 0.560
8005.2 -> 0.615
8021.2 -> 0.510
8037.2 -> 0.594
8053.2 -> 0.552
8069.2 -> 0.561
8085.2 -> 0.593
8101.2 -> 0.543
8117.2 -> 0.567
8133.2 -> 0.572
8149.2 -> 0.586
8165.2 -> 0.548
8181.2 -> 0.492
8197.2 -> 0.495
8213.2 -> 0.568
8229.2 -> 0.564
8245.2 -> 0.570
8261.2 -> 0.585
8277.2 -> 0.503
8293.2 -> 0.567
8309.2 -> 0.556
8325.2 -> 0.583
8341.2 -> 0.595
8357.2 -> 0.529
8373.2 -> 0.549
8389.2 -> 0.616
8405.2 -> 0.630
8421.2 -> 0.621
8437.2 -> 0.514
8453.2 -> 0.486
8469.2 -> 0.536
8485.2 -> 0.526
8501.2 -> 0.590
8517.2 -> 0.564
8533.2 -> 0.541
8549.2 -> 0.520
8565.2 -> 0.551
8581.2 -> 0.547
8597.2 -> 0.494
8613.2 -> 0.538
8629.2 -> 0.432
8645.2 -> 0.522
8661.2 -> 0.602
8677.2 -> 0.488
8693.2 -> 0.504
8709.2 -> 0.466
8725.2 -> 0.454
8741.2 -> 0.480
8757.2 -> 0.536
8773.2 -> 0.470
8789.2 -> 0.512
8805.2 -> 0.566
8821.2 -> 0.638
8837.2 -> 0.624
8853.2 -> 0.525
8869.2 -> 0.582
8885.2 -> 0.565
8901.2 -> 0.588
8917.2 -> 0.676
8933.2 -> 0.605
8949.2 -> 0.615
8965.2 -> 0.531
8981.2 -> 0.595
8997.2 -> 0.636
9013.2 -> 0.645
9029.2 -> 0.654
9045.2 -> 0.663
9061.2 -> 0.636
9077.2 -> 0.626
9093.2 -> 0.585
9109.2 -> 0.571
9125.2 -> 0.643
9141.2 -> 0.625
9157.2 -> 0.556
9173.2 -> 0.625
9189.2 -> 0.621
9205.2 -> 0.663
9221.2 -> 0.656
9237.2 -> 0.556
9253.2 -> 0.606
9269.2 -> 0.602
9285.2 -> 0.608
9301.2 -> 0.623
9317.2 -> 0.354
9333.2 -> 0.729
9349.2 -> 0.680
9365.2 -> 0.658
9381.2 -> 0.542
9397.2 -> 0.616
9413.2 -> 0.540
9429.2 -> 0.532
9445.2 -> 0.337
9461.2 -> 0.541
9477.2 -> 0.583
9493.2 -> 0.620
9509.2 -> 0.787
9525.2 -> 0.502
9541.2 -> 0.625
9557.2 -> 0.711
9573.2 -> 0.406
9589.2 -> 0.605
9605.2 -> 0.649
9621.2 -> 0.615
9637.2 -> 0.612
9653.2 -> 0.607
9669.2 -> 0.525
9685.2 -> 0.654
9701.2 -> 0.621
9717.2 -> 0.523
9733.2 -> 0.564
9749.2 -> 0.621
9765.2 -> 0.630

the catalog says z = 0.68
